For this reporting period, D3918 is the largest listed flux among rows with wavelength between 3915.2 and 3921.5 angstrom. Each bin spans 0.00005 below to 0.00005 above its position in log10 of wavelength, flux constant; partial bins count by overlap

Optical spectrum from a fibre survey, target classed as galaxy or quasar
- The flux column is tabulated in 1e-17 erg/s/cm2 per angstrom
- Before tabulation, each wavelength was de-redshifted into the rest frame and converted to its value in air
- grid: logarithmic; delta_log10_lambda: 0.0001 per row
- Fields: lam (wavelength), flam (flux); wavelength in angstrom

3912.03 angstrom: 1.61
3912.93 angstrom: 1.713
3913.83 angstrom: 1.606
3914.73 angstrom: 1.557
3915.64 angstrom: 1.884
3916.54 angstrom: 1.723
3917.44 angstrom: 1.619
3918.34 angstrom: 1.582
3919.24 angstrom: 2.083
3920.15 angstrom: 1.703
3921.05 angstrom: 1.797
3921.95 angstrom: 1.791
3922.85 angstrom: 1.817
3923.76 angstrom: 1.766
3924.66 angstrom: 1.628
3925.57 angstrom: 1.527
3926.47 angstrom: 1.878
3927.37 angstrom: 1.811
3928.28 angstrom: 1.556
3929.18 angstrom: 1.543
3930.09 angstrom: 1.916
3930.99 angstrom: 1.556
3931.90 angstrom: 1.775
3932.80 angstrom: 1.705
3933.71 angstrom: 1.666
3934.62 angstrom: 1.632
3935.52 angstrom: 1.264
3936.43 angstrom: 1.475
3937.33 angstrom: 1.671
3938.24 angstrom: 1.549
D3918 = 2.083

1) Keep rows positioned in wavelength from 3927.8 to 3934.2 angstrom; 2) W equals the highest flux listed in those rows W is 1.916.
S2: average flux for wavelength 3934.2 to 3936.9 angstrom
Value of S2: 1.46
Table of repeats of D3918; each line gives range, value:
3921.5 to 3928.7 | 1.878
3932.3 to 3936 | 1.705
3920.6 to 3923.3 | 1.817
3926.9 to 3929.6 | 1.811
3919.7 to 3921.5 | 1.797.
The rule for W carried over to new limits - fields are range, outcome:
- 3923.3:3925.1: 1.766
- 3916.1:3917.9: 1.723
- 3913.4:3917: 1.884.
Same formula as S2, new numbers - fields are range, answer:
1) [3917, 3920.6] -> 1.75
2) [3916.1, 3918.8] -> 1.65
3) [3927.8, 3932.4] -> 1.67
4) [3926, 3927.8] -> 1.85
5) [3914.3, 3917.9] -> 1.69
